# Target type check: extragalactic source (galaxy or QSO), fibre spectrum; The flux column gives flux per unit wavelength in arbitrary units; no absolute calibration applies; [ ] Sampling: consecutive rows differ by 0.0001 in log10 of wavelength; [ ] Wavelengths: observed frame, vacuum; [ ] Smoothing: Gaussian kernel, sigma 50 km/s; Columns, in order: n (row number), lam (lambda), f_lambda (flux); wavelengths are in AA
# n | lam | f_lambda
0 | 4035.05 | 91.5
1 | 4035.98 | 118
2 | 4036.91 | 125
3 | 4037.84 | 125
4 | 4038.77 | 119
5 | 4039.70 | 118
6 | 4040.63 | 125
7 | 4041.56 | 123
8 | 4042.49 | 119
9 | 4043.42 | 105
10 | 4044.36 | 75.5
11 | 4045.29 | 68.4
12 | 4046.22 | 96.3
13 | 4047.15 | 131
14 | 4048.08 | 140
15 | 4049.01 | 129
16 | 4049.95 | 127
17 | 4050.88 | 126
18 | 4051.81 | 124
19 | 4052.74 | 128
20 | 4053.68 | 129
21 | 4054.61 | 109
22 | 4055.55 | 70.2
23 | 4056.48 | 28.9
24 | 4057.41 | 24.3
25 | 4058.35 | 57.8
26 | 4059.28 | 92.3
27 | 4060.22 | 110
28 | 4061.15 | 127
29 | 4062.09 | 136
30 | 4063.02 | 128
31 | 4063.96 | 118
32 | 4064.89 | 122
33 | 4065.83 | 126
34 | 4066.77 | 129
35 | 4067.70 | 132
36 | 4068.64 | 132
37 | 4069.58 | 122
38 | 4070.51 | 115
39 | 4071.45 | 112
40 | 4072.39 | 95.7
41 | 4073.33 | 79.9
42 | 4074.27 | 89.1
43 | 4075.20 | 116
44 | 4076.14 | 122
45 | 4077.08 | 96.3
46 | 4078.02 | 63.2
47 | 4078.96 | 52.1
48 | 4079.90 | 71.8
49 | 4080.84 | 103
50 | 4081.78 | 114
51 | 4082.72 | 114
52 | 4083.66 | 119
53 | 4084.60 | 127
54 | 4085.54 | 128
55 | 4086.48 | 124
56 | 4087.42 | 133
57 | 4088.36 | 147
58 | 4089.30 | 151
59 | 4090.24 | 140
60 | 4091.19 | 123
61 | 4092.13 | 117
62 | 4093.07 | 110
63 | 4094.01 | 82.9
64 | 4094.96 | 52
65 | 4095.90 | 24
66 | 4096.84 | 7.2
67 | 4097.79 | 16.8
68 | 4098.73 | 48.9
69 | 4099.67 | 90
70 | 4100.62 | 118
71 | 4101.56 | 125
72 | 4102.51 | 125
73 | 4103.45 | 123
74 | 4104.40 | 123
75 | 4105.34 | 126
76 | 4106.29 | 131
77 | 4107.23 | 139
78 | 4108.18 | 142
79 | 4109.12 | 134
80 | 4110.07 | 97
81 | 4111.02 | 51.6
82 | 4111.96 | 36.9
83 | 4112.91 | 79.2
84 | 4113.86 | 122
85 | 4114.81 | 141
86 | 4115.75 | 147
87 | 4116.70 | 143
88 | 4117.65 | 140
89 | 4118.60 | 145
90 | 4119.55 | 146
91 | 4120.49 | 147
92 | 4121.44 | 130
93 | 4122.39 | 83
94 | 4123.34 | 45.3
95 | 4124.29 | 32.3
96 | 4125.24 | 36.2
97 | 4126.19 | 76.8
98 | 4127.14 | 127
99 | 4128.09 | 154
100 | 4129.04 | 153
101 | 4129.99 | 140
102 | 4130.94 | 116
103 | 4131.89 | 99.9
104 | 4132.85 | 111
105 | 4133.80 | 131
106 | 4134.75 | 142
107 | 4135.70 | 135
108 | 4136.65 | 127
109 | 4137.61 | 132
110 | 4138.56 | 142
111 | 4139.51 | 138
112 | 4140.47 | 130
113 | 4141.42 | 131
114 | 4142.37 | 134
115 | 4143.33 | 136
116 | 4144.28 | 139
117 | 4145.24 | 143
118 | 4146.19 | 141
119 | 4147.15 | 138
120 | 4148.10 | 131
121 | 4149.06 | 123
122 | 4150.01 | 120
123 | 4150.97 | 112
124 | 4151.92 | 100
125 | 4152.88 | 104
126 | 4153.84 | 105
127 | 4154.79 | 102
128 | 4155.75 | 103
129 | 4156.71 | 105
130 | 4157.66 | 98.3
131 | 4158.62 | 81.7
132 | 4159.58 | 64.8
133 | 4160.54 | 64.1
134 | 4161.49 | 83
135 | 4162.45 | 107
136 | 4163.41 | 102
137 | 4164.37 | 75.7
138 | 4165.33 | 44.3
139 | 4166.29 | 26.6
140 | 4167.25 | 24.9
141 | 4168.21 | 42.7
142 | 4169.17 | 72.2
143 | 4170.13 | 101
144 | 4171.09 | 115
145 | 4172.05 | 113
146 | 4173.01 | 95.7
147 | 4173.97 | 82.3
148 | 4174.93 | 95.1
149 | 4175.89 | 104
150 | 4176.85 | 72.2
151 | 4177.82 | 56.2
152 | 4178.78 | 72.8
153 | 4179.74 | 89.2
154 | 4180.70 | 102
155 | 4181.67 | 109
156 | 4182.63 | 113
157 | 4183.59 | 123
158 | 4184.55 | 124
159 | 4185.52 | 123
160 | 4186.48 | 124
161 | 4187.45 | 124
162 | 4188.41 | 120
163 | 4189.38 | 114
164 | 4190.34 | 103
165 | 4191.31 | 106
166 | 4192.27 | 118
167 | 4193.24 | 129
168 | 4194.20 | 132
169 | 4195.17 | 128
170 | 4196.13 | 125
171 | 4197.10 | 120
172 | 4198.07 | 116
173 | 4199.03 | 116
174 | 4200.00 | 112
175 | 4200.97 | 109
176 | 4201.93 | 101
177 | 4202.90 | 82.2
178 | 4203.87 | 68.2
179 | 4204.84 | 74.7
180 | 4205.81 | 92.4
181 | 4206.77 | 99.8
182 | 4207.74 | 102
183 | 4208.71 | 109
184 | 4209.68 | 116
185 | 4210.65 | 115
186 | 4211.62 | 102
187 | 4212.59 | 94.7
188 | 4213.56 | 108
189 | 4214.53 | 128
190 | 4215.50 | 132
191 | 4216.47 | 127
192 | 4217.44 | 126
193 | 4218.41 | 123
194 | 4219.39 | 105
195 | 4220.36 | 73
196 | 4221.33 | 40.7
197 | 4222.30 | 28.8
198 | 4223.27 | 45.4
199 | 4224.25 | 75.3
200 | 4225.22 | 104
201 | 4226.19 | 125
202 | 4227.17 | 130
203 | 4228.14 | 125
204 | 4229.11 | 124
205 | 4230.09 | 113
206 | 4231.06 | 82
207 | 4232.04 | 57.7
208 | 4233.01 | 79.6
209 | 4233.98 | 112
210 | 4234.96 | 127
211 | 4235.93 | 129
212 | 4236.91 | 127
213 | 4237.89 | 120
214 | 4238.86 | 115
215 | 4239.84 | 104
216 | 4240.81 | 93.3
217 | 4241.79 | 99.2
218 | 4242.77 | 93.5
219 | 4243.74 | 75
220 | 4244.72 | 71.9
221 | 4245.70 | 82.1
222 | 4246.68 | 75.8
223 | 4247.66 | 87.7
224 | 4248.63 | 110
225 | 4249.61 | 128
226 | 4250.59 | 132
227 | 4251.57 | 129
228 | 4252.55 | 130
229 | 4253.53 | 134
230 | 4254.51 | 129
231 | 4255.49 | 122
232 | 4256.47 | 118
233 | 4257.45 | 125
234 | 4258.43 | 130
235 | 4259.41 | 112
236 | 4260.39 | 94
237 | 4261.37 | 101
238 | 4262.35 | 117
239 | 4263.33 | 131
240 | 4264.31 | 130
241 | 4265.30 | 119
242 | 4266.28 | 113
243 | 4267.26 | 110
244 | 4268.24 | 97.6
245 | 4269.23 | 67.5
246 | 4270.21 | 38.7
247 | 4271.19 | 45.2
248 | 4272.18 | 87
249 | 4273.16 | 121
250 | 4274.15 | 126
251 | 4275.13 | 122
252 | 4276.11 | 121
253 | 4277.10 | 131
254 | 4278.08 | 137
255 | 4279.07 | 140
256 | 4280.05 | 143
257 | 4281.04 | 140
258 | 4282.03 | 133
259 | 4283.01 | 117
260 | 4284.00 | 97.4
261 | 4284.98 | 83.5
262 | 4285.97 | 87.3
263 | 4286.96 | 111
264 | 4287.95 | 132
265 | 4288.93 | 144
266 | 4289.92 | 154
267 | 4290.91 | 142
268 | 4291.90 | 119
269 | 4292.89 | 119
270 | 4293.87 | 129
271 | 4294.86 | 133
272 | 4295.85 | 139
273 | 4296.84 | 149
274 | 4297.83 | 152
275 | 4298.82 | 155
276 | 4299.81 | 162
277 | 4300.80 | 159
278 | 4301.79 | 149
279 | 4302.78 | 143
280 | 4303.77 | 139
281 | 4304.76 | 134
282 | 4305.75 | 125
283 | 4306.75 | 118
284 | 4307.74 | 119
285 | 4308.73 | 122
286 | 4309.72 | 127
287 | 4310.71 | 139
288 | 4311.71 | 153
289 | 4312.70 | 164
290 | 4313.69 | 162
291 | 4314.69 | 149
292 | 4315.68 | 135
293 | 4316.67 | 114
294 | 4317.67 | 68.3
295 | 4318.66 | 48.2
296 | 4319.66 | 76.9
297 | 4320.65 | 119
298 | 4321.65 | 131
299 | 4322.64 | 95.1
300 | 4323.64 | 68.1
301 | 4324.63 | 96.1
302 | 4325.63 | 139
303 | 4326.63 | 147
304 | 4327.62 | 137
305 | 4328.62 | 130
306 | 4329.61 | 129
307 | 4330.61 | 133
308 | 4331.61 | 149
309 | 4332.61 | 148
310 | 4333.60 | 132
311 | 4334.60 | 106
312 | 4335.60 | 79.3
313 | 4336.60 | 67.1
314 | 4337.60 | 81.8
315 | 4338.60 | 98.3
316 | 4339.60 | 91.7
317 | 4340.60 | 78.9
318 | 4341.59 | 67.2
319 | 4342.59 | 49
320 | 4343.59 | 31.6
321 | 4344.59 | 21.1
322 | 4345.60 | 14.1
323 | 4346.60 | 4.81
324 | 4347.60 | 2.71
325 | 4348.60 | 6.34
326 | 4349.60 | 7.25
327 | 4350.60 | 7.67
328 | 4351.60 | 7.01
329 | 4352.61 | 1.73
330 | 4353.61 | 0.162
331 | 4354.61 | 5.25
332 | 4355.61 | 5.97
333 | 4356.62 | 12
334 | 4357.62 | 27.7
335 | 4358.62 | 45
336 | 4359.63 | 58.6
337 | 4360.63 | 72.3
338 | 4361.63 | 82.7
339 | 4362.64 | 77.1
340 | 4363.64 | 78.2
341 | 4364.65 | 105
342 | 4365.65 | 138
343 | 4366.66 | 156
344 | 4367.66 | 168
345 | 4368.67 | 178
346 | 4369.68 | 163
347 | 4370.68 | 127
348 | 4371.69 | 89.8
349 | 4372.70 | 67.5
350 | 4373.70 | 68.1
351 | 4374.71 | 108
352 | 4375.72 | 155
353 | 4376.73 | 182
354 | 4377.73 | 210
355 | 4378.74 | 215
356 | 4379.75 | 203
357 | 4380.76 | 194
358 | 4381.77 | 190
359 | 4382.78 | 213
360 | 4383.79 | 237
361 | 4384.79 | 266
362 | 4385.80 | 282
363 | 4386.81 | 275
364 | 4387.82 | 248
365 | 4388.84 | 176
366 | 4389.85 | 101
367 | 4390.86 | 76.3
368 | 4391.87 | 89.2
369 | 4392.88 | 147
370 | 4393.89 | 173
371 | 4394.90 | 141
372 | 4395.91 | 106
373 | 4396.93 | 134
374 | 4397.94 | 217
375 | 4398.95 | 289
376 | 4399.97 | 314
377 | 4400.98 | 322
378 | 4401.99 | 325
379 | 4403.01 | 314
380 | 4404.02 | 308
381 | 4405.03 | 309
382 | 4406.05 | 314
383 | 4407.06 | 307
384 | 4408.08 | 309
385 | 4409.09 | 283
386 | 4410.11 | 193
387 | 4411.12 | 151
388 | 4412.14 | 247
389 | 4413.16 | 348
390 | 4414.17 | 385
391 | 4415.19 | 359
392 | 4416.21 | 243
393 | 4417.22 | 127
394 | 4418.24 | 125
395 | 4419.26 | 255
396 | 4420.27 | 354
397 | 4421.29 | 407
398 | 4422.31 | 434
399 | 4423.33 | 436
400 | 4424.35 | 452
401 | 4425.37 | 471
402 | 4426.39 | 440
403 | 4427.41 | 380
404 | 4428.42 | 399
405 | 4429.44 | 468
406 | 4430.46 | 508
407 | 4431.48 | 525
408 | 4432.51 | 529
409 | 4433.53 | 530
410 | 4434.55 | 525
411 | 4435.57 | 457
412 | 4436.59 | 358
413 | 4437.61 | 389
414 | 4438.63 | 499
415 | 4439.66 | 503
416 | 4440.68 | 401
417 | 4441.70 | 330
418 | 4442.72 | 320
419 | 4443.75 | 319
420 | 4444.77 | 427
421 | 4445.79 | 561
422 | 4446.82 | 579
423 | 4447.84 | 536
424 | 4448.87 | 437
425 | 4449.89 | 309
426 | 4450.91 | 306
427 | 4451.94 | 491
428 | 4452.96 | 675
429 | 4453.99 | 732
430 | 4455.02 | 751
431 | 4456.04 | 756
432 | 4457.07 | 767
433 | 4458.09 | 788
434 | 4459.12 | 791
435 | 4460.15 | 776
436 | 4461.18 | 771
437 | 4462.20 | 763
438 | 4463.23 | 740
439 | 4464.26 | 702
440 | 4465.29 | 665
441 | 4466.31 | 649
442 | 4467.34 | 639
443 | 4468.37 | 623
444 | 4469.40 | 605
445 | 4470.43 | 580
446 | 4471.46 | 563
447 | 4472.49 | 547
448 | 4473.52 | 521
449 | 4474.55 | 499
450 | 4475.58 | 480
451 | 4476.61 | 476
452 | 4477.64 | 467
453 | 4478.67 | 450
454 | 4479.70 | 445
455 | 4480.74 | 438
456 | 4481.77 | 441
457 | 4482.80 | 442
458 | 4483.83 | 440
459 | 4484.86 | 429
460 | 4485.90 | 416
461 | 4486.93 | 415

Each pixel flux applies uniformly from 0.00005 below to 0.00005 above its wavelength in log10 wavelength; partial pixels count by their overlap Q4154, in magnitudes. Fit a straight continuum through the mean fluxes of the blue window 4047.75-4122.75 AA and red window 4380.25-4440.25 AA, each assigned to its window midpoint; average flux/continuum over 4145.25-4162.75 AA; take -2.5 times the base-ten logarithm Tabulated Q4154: 0.38 mag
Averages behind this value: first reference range 108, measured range 106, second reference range 308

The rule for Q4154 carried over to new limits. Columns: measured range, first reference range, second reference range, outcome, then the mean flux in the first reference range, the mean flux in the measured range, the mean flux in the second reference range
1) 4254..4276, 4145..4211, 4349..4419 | 0.20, 101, 107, 169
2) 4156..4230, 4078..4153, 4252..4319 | 0.19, 113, 98.2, 123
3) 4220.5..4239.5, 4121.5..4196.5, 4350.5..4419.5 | 0.29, 105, 97.5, 174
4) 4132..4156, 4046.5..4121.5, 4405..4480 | 0.33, 109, 126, 478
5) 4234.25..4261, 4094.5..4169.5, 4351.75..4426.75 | 0.31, 105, 111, 200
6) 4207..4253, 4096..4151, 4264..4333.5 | 0.17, 115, 103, 123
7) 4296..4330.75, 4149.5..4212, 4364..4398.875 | 0.12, 98.3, 128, 166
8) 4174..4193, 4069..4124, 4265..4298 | 0.07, 106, 105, 117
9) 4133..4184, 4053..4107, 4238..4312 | 0.06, 103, 103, 119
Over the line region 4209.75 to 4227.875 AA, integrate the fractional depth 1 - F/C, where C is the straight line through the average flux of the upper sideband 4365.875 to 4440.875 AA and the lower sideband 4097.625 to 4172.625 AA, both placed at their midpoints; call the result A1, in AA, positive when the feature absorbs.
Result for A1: 6.9 AA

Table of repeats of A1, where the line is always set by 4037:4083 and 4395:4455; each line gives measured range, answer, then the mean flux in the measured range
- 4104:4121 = 2.8 AA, 122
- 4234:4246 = 6.8 AA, 104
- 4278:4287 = 5.1 AA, 118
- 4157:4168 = 6.8 AA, 70.1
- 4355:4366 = 8.9 AA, 62.3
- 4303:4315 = 6.3 AA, 137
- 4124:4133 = 3.0 AA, 106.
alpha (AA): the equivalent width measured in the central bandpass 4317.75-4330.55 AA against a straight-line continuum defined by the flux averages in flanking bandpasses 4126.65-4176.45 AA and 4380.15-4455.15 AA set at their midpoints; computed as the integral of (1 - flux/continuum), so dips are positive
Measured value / 7.4 AA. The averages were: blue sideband 108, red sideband 341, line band 109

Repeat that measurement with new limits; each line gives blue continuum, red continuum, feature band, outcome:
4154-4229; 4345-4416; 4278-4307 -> -0.31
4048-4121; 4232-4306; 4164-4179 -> 5.04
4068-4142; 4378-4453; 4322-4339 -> 9.72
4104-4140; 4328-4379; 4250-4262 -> -2.99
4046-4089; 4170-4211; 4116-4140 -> -2.59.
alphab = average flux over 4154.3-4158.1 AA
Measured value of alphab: 102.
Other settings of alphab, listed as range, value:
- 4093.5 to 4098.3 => 37.3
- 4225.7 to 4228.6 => 127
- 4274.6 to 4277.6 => 125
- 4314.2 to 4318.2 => 116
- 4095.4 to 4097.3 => 16.3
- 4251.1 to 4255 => 130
